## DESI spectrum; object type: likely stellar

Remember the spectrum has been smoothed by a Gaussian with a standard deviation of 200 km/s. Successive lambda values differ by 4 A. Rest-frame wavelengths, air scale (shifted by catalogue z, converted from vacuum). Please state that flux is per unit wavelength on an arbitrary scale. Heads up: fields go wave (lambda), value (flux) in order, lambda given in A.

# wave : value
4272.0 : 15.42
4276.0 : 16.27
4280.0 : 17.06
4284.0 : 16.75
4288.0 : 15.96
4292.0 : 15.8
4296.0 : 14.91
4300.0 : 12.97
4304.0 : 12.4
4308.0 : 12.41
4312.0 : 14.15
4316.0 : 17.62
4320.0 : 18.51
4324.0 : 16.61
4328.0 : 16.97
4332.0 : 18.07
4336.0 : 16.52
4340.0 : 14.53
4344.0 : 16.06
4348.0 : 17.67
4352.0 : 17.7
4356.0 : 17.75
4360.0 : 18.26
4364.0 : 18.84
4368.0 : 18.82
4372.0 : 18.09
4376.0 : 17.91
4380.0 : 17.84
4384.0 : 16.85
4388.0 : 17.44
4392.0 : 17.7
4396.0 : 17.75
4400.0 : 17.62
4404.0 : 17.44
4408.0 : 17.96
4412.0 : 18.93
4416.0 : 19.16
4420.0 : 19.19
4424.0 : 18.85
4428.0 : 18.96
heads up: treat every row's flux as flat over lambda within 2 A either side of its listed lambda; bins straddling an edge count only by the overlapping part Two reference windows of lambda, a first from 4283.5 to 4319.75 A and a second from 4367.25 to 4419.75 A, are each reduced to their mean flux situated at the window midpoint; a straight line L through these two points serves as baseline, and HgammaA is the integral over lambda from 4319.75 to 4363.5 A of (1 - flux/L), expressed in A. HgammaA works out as -2.5 A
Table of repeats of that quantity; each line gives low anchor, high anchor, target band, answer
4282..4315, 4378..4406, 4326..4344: -0.9 A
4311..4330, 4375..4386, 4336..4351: 0.8 A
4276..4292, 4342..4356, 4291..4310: 3.5 A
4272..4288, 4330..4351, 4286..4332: 3.1 A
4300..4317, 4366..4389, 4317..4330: -2.4 A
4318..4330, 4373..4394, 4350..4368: -0.7 A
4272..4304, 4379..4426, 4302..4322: 1.3 A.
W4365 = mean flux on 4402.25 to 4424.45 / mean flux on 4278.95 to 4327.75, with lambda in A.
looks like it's 1.2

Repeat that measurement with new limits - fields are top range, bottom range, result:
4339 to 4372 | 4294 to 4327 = 1.17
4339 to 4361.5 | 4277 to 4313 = 1.16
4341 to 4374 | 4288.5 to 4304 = 1.23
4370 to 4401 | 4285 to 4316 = 1.23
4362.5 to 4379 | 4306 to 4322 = 1.17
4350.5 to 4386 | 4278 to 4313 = 1.22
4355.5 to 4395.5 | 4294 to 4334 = 1.16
